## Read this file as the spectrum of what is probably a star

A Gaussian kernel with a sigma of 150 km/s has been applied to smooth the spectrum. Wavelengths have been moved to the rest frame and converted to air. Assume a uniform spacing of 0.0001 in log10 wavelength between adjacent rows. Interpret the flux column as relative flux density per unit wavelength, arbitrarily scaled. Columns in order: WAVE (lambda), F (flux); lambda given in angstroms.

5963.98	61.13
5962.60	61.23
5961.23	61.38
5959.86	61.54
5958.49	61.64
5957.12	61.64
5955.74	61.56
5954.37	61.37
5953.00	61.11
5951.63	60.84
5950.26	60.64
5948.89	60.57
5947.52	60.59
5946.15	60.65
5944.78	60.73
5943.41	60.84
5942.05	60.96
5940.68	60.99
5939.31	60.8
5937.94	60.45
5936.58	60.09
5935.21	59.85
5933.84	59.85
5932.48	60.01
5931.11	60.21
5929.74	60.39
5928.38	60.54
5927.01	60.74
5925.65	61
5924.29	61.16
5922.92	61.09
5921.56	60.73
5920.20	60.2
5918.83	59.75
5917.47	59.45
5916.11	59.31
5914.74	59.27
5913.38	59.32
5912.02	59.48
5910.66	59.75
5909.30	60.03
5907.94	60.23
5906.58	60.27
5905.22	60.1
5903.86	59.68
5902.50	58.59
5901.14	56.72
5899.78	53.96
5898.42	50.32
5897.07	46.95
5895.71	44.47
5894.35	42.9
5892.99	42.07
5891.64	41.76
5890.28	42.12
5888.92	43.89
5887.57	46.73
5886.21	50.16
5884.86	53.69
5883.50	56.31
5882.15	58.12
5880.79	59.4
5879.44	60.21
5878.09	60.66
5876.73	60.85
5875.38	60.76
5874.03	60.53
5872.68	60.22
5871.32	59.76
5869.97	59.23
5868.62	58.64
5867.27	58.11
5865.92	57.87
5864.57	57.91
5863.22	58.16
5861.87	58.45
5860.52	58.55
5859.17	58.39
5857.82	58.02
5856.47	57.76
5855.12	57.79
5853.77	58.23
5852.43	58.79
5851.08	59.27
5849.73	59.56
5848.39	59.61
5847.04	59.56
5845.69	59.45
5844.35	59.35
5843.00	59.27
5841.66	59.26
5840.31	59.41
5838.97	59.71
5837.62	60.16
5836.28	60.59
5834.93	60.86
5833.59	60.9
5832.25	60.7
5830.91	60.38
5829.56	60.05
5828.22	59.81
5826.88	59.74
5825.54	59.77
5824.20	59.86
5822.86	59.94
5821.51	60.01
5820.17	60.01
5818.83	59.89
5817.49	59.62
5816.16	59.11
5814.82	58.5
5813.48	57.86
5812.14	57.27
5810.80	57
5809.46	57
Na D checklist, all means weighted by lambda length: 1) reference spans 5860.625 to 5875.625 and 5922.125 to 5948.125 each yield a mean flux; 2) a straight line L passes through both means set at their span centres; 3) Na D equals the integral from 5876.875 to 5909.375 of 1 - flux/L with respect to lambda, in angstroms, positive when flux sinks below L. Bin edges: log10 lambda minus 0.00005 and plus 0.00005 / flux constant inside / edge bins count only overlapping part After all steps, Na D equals 3.7 angstroms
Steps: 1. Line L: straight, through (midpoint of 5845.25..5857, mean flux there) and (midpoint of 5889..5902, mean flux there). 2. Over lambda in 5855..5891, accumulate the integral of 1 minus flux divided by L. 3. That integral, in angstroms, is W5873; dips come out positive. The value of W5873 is -2.6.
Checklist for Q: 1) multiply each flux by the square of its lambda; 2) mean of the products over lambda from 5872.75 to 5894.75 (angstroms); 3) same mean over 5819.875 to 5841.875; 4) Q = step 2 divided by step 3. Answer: 0.90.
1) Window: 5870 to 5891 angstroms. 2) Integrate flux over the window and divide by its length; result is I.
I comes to 55.6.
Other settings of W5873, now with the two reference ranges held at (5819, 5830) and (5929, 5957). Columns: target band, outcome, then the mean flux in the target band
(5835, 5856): 0.2 angstroms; 59.4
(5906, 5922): 0.2 angstroms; 59.8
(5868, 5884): 0.2 angstroms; 59.6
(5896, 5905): 0.9 angstroms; 54.2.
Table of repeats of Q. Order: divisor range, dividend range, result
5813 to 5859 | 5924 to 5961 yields 1.06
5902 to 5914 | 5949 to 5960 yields 1.04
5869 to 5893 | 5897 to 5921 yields 1.08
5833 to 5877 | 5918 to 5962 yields 1.06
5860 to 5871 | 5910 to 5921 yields 1.04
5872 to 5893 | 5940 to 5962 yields 1.16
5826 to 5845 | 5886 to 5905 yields 0.83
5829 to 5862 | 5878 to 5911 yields 0.91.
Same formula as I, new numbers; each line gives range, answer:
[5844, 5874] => 58.8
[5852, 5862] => 58.2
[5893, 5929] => 57.2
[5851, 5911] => 55.6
